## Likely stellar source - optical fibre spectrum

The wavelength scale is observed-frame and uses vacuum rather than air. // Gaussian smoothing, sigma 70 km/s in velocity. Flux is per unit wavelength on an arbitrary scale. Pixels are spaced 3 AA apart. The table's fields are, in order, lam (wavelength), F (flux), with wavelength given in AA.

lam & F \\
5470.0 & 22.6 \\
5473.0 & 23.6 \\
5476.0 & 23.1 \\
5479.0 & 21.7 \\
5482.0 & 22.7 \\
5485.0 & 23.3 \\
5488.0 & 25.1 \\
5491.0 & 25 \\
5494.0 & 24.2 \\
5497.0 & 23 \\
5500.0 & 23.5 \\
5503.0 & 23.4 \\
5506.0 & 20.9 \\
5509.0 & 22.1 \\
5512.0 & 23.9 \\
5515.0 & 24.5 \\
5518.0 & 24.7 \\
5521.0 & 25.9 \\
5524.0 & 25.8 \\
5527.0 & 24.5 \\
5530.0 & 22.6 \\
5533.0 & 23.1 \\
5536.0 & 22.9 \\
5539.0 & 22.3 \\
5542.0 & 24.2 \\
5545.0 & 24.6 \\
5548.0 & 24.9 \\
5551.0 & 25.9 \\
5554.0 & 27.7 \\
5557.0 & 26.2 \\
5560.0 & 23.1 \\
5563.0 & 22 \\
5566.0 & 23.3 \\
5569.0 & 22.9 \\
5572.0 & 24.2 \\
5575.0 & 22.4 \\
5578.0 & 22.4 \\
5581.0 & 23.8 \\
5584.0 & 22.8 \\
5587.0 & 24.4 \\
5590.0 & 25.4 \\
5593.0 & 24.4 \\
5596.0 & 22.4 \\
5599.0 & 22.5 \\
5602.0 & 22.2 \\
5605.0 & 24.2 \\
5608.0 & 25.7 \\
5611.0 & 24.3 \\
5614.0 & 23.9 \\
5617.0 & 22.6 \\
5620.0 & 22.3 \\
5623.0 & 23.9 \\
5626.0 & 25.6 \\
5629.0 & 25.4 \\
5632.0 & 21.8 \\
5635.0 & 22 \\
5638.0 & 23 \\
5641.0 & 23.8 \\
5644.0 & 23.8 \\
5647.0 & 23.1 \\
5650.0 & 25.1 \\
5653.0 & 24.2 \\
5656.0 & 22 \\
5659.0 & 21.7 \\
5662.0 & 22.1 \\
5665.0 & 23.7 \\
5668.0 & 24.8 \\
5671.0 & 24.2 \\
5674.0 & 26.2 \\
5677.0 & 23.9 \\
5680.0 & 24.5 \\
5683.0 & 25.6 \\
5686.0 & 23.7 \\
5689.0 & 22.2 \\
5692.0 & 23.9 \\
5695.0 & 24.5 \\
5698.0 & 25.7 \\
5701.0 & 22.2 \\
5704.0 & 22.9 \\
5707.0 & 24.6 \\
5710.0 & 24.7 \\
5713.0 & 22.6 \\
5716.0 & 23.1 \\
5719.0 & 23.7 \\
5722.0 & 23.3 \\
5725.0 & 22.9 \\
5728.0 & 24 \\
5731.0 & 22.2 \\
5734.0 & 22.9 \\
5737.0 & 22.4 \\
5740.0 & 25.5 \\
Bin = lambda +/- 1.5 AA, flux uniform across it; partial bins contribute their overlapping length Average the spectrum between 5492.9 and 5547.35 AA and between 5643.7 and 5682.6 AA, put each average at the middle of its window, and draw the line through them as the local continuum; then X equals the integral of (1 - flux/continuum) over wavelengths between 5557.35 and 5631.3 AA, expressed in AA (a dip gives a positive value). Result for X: 0.5 AA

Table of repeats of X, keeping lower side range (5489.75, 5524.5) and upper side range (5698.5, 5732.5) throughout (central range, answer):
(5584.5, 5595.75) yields -0.3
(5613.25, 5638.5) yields 0.2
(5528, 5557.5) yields -0.8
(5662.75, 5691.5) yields -1.0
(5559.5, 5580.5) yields 0.7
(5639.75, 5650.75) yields -0.2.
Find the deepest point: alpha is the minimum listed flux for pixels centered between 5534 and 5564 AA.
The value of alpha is 22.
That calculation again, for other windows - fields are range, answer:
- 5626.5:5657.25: 21.8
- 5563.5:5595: 22.4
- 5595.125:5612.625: 22.2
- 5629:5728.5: 21.7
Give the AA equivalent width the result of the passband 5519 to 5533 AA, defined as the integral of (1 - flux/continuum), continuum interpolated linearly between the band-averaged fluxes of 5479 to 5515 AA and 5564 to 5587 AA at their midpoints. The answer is -0.7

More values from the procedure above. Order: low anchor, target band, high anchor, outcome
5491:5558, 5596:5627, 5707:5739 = 0.2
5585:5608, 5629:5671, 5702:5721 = 0.7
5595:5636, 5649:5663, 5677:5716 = 0.4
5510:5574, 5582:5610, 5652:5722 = 0.3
